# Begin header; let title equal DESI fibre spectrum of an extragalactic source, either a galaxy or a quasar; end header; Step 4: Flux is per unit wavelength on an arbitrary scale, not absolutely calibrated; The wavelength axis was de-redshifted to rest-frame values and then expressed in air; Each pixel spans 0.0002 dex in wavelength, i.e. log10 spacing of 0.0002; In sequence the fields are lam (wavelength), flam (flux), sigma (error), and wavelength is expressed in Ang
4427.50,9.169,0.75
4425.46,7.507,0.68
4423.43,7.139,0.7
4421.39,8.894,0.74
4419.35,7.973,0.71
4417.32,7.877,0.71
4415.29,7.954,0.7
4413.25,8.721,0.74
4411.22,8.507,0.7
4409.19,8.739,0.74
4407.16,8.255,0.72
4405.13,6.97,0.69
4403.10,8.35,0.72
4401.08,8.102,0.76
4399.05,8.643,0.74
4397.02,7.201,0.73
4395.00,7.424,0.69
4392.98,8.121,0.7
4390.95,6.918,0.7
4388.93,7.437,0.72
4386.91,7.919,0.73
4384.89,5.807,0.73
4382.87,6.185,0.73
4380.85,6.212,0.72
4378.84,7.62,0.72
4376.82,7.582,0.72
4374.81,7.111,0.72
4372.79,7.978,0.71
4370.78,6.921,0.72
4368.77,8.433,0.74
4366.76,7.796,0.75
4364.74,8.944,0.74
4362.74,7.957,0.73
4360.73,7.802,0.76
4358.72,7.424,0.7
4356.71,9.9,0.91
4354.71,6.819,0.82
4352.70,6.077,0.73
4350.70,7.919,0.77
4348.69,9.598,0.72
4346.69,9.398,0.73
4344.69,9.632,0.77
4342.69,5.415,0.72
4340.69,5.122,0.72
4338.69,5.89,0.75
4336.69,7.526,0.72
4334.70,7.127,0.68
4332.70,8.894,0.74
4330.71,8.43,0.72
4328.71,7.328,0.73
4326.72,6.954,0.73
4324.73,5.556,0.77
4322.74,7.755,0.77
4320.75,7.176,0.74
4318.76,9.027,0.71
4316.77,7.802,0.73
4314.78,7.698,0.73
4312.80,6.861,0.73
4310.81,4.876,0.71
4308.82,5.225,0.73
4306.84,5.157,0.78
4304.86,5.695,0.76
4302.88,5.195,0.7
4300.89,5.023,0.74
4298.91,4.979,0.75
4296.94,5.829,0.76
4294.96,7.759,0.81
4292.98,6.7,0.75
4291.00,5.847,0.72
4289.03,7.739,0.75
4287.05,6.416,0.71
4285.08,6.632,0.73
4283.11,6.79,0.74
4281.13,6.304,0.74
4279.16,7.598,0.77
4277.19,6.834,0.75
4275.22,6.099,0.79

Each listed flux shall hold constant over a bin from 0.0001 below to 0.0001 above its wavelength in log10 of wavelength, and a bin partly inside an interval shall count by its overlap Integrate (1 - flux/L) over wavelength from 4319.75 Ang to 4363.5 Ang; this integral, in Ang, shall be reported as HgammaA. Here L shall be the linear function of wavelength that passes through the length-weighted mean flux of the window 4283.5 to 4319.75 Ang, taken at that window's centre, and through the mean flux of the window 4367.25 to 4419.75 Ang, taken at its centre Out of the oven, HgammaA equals -3.8 Ang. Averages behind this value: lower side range 6.37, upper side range 7.65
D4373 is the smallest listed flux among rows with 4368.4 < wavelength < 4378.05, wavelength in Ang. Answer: 6.921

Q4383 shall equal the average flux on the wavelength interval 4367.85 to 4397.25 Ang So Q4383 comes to 7.26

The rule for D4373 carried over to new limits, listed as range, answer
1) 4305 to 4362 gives 4.876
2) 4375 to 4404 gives 5.807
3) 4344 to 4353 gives 6.077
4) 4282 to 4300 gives 4.979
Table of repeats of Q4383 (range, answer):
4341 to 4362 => 7.9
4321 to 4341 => 7.13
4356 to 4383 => 7.73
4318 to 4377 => 7.65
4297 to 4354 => 6.89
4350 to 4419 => 7.7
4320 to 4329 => 6.92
